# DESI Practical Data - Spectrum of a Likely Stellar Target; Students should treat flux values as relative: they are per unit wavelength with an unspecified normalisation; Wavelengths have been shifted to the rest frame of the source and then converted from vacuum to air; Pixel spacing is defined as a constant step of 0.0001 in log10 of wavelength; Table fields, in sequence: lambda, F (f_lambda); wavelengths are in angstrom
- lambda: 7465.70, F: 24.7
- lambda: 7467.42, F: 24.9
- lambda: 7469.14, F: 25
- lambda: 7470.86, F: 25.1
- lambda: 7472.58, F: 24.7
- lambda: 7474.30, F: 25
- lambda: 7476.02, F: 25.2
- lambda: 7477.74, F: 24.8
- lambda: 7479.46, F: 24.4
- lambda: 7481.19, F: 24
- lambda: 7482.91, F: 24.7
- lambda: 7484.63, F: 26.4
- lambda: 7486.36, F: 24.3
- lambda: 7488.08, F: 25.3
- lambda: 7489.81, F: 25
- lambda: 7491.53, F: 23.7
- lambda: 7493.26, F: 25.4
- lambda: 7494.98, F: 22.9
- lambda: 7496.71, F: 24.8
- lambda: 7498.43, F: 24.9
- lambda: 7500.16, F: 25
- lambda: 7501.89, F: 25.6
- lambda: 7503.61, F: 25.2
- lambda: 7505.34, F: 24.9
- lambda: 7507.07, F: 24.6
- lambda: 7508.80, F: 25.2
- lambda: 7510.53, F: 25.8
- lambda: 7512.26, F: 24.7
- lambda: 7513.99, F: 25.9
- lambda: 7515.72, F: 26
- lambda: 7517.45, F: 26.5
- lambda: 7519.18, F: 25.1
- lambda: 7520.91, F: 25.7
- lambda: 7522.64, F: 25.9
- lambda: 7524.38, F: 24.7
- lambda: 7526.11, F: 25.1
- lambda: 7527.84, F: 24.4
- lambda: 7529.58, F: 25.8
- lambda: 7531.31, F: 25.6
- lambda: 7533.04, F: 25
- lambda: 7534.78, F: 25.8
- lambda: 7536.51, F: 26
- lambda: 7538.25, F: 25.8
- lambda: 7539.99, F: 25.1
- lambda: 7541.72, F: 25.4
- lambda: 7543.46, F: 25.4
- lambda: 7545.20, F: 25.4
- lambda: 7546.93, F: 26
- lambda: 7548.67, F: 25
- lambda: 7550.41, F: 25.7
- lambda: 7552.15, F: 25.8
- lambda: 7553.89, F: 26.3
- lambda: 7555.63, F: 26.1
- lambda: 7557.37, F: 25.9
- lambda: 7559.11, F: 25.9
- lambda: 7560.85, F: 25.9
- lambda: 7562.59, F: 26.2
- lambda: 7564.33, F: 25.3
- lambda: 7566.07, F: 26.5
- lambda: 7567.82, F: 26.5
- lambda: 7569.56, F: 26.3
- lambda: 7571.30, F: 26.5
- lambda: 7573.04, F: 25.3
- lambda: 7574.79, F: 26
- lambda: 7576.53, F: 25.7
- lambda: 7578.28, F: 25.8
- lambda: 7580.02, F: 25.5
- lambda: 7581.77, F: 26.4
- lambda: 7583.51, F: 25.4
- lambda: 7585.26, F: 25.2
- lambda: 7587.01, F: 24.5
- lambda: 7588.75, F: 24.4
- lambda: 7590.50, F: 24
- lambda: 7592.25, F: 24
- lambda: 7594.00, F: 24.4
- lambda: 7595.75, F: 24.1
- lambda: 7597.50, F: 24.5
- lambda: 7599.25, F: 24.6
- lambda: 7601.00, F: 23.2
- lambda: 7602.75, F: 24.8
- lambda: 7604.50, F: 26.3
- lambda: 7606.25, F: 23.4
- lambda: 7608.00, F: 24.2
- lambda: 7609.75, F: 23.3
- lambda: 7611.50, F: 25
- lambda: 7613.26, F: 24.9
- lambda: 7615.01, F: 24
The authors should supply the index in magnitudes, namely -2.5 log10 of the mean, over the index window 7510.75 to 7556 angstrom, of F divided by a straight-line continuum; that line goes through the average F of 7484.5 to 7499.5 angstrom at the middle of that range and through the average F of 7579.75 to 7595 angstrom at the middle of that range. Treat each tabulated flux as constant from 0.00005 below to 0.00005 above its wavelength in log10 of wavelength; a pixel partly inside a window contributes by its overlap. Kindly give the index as -0.03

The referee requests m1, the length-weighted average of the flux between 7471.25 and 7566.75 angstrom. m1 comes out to 25.3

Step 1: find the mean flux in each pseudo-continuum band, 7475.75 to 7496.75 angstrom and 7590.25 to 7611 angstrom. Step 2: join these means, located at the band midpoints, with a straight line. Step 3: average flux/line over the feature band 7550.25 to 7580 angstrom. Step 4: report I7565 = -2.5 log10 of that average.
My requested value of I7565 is -0.07 mag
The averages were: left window 24.7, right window 24.3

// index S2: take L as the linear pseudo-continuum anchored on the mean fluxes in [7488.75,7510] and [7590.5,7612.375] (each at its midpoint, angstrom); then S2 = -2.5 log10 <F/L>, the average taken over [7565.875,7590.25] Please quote -0.05 mag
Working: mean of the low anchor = 24.8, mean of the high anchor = 24.3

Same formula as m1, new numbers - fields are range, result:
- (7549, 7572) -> 26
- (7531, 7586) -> 25.8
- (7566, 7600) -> 25.2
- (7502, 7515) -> 25.2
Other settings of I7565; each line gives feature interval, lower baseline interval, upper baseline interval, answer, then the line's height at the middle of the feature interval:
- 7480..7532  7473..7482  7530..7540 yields 0.00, 25.1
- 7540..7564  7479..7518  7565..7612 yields -0.03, 25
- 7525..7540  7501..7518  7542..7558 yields 0.01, 25.6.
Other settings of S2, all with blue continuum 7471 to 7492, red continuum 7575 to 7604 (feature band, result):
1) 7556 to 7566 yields -0.05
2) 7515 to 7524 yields -0.04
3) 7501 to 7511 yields -0.02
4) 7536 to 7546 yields -0.03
